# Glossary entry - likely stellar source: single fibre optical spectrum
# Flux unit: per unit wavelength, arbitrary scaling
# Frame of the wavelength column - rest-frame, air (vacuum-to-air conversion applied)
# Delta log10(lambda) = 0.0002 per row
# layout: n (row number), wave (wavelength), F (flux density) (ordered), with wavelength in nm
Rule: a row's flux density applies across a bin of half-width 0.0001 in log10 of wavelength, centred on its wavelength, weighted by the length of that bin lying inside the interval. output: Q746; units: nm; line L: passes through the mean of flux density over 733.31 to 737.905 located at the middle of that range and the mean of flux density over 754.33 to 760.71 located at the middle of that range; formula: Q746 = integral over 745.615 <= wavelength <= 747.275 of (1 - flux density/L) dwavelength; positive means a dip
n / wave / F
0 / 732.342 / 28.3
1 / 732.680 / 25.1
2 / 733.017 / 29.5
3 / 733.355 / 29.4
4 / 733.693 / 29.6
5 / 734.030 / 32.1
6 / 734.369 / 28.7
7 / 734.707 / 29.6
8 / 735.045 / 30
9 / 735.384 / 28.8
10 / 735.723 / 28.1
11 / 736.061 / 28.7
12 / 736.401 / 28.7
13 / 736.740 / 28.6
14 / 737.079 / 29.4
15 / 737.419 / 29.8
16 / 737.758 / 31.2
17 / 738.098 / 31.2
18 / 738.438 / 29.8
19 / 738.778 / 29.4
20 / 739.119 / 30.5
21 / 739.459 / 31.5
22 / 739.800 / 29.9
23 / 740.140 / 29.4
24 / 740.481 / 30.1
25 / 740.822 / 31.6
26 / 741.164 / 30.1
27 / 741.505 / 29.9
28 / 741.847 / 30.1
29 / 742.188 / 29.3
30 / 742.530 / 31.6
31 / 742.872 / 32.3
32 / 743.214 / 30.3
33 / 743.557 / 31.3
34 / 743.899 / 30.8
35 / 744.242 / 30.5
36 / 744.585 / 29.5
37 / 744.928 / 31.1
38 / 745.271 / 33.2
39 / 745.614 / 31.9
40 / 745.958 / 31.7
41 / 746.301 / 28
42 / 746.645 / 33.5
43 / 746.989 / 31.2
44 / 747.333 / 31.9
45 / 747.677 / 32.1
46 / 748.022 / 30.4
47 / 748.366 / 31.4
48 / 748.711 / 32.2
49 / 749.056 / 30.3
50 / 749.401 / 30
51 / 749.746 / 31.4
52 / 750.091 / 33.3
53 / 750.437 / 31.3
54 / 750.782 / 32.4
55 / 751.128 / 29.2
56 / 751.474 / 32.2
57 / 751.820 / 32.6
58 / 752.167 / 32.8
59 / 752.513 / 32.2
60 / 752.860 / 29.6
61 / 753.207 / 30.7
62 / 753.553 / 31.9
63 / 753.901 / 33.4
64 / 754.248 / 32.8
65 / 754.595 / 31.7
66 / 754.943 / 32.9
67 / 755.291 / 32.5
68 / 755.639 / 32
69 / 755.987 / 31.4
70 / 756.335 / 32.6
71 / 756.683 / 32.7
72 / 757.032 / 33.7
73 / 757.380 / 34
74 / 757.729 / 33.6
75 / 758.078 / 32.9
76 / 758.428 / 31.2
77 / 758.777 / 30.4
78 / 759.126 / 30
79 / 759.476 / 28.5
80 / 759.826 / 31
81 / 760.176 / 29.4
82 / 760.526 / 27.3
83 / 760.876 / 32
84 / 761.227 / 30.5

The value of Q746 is -0.04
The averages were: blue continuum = 29.5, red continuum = 31.6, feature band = 31.2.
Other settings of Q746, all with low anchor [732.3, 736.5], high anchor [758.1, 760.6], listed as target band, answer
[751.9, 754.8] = -0.21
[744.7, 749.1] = -0.30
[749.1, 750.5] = -0.09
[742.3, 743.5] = -0.08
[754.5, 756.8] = -0.19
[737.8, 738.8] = -0.04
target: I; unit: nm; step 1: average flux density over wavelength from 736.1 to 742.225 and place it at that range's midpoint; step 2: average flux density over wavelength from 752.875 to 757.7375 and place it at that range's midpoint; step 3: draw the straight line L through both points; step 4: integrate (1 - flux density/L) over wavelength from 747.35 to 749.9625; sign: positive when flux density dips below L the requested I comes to 0.02 nm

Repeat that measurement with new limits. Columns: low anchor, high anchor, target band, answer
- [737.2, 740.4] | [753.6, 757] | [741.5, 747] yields 0.00 nm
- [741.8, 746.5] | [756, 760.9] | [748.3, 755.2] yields -0.13 nm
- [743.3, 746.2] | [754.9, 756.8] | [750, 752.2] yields 0.00 nm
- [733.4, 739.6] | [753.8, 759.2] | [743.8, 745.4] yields -0.01 nm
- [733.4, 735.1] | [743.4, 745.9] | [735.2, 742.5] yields 0.16 nm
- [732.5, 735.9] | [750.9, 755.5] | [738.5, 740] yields -0.02 nm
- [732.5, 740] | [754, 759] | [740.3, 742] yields -0.01 nm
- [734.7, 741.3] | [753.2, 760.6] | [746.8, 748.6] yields -0.04 nm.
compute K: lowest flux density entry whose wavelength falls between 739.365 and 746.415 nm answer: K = 28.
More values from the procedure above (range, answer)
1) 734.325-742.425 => 28.1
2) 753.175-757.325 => 30.7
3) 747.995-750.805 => 30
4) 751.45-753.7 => 29.6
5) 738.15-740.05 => 29.4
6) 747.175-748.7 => 30.4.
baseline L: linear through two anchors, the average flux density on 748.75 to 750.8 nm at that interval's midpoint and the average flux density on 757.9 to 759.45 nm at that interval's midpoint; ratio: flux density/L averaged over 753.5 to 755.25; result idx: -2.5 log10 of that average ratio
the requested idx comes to -0.05 mag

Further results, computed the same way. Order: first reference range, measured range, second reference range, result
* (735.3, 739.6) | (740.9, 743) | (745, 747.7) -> 0.00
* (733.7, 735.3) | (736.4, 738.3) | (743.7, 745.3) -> 0.01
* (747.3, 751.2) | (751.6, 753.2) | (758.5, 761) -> -0.03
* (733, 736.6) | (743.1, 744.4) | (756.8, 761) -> -0.02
